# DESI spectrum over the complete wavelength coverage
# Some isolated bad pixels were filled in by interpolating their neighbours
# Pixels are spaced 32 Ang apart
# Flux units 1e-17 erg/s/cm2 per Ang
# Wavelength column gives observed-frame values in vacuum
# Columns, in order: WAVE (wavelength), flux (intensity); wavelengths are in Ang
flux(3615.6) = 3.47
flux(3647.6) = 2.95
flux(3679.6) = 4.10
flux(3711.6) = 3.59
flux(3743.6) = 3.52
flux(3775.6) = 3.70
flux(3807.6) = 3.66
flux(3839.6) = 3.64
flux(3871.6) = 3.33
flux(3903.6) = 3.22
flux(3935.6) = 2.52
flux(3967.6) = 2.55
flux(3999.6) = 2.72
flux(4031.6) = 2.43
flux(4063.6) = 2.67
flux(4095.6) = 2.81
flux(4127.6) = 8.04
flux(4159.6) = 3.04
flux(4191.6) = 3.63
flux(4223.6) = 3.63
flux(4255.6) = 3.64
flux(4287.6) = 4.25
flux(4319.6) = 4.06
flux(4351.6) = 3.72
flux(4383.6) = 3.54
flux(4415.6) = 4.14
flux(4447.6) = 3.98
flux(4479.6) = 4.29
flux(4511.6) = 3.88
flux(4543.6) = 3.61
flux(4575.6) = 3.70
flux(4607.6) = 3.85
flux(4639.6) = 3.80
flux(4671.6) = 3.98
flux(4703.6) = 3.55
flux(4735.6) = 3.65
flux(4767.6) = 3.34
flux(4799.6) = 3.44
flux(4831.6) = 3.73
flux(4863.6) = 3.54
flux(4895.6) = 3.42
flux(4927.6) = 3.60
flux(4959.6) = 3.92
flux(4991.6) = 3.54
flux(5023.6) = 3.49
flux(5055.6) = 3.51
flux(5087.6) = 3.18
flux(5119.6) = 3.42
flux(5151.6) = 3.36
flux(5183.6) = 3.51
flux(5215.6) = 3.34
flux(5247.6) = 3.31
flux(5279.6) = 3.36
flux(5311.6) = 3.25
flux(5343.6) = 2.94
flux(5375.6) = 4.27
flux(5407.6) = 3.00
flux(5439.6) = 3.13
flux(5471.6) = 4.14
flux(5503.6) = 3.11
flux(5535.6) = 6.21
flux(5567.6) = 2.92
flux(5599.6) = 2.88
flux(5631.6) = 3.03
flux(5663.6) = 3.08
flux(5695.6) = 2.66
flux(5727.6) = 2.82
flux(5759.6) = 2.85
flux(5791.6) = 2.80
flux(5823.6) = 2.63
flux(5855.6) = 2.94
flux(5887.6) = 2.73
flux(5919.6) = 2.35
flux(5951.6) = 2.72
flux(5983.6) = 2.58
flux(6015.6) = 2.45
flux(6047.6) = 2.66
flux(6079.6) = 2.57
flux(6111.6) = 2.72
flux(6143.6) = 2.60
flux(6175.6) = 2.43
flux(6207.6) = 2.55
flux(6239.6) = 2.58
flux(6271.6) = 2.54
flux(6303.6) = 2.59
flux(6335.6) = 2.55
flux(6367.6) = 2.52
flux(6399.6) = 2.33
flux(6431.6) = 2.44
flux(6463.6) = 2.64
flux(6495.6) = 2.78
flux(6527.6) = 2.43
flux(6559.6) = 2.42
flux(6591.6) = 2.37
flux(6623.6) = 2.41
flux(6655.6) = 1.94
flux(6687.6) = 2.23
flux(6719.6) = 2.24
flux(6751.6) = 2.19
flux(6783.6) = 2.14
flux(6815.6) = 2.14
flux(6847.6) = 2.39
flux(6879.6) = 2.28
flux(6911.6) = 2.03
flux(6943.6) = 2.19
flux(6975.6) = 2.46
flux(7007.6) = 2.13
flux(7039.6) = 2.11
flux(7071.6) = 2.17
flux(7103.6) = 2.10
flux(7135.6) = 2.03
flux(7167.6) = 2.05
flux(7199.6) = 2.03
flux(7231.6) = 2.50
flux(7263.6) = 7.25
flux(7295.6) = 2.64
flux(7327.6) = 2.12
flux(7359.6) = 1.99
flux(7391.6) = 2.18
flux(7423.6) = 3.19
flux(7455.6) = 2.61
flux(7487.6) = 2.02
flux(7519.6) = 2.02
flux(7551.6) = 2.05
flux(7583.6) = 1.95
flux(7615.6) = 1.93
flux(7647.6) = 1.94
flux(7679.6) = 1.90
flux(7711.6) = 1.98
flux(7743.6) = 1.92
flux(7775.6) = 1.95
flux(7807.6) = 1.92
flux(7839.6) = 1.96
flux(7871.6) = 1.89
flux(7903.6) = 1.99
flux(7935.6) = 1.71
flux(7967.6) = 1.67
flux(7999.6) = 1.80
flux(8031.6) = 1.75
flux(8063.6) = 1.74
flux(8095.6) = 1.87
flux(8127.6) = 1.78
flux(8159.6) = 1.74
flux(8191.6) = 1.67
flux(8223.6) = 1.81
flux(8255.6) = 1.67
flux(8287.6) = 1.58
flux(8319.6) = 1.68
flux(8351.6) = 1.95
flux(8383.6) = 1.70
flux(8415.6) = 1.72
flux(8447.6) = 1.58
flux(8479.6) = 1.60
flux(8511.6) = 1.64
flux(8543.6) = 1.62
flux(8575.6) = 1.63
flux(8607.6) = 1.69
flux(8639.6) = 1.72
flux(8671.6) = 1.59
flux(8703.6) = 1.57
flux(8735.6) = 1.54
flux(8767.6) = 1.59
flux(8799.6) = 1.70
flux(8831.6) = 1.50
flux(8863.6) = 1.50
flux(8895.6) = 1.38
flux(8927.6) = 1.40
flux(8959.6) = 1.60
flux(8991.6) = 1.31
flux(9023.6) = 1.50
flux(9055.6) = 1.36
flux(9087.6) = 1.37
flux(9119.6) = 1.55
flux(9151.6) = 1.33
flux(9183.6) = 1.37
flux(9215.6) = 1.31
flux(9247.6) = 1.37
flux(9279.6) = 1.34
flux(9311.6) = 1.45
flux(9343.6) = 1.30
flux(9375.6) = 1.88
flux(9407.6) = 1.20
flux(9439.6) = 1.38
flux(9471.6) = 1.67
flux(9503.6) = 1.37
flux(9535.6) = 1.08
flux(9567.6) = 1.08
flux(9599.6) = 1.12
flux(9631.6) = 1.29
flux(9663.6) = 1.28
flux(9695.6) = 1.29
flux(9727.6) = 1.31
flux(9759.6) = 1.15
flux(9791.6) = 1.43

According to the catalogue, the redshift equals 0.11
